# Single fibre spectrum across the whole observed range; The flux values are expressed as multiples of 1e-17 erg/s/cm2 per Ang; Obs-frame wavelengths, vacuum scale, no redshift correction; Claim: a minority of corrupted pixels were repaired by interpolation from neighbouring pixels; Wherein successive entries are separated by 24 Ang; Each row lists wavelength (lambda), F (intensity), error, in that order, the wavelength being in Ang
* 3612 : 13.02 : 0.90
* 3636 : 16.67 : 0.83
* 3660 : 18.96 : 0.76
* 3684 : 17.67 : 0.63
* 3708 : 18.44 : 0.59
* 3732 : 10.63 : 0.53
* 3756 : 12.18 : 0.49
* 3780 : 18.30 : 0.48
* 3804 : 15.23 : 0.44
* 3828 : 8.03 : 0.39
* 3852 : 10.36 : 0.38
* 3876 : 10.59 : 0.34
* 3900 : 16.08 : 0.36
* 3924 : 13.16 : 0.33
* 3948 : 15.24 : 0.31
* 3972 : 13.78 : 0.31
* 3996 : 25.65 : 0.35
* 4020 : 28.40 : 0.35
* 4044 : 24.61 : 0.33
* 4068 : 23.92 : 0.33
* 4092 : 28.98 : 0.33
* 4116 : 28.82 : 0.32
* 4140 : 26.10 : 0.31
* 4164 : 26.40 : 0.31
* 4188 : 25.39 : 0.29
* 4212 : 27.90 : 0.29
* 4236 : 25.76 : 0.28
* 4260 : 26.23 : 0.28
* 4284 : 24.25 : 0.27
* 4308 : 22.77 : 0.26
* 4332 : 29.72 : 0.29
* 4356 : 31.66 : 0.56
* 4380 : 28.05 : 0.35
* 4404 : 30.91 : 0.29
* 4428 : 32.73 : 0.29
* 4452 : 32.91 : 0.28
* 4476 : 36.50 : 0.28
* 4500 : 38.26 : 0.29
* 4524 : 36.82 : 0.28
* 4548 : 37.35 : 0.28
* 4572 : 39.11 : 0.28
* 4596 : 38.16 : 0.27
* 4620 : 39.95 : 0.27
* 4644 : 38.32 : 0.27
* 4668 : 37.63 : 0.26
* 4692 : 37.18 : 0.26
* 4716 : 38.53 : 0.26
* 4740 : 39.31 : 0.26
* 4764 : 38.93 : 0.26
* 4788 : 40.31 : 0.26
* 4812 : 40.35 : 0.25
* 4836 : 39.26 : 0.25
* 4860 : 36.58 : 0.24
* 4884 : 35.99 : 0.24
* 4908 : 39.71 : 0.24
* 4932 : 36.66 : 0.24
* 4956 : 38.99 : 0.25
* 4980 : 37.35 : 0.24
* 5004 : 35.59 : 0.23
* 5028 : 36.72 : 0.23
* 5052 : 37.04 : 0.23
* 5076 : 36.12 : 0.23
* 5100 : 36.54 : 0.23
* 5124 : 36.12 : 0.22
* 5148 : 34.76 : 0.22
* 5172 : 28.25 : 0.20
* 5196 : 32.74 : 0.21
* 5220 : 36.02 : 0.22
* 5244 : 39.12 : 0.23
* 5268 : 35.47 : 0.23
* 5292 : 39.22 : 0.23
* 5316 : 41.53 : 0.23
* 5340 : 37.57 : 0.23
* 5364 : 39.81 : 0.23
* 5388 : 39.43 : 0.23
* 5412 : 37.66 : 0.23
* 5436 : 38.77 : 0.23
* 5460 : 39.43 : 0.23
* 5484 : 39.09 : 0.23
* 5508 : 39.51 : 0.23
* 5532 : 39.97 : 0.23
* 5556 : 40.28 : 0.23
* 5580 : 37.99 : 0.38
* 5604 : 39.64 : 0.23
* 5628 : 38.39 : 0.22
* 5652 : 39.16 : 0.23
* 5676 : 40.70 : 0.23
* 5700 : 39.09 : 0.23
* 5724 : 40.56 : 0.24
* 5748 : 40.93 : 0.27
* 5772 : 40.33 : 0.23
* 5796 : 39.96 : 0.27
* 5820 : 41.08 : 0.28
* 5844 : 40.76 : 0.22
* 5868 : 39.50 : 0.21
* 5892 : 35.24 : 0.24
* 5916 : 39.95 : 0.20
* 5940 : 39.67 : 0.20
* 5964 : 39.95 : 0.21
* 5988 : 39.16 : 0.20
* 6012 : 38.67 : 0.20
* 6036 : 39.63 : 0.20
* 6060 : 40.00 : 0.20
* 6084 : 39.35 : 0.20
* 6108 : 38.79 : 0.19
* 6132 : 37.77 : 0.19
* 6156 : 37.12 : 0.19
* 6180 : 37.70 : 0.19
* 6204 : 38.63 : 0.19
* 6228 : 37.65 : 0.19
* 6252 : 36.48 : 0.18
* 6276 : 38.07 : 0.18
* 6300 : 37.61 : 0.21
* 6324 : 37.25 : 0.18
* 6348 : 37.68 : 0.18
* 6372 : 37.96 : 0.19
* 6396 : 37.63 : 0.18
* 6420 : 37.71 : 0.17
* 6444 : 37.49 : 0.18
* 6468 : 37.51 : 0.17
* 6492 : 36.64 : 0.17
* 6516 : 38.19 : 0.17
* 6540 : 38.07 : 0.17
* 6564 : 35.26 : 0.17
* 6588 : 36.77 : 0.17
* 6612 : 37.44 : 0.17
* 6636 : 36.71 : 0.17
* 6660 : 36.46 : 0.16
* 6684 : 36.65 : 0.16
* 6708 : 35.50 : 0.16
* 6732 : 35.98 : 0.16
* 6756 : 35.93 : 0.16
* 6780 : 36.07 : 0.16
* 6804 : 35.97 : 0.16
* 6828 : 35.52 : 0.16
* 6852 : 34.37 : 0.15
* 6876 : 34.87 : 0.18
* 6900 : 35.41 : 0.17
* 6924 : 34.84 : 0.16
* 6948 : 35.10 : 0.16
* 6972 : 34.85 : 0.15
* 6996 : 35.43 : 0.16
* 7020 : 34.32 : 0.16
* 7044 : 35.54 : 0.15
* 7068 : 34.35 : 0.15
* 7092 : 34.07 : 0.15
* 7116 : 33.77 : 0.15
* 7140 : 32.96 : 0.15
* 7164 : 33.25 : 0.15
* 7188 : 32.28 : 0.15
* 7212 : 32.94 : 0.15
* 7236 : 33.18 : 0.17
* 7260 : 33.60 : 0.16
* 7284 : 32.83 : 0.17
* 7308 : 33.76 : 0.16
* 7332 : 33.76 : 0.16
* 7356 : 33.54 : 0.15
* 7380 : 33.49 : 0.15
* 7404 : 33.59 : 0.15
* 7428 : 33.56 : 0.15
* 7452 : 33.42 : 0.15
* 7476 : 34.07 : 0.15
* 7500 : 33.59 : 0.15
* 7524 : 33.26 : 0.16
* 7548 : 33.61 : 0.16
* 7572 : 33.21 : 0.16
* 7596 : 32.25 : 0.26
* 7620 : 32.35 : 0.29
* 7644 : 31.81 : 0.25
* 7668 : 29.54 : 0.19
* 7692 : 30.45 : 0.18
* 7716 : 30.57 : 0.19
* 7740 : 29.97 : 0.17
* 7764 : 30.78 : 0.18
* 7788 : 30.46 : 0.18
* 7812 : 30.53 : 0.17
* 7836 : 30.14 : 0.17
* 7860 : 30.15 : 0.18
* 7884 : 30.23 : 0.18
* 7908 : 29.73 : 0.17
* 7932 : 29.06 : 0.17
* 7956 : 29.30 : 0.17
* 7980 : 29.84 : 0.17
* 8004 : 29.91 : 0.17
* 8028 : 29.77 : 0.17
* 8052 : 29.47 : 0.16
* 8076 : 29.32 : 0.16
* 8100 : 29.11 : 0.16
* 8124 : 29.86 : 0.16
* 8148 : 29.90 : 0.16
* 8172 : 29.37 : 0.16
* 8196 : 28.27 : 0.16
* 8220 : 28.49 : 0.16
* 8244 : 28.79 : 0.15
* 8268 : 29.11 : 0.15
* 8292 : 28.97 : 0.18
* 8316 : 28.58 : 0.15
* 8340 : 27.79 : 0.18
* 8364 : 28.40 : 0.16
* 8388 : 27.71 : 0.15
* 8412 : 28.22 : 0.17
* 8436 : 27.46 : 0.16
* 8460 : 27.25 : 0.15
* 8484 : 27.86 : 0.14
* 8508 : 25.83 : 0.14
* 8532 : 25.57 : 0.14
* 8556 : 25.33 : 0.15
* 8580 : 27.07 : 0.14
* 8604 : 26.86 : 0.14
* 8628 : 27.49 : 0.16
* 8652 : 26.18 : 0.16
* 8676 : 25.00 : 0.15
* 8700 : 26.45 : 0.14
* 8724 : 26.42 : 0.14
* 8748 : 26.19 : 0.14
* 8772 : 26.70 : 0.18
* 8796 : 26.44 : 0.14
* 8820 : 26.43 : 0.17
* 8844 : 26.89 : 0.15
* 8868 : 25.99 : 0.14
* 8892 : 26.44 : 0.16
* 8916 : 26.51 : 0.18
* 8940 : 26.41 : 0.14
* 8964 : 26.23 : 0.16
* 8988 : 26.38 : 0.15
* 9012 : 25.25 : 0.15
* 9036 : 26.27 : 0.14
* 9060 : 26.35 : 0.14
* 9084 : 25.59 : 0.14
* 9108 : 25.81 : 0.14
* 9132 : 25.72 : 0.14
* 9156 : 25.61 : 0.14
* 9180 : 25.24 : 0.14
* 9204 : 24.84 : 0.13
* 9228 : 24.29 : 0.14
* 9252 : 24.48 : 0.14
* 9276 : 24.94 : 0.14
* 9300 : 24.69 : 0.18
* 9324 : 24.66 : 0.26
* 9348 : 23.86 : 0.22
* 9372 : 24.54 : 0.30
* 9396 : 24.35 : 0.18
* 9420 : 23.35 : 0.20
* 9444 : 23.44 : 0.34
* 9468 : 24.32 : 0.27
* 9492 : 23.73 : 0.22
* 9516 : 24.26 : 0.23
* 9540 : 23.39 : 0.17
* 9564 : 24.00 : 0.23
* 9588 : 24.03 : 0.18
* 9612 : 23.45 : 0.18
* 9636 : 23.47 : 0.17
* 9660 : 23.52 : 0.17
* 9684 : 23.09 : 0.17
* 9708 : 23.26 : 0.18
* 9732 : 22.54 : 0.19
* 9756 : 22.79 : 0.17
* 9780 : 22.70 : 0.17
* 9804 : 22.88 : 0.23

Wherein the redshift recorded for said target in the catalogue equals 0.00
